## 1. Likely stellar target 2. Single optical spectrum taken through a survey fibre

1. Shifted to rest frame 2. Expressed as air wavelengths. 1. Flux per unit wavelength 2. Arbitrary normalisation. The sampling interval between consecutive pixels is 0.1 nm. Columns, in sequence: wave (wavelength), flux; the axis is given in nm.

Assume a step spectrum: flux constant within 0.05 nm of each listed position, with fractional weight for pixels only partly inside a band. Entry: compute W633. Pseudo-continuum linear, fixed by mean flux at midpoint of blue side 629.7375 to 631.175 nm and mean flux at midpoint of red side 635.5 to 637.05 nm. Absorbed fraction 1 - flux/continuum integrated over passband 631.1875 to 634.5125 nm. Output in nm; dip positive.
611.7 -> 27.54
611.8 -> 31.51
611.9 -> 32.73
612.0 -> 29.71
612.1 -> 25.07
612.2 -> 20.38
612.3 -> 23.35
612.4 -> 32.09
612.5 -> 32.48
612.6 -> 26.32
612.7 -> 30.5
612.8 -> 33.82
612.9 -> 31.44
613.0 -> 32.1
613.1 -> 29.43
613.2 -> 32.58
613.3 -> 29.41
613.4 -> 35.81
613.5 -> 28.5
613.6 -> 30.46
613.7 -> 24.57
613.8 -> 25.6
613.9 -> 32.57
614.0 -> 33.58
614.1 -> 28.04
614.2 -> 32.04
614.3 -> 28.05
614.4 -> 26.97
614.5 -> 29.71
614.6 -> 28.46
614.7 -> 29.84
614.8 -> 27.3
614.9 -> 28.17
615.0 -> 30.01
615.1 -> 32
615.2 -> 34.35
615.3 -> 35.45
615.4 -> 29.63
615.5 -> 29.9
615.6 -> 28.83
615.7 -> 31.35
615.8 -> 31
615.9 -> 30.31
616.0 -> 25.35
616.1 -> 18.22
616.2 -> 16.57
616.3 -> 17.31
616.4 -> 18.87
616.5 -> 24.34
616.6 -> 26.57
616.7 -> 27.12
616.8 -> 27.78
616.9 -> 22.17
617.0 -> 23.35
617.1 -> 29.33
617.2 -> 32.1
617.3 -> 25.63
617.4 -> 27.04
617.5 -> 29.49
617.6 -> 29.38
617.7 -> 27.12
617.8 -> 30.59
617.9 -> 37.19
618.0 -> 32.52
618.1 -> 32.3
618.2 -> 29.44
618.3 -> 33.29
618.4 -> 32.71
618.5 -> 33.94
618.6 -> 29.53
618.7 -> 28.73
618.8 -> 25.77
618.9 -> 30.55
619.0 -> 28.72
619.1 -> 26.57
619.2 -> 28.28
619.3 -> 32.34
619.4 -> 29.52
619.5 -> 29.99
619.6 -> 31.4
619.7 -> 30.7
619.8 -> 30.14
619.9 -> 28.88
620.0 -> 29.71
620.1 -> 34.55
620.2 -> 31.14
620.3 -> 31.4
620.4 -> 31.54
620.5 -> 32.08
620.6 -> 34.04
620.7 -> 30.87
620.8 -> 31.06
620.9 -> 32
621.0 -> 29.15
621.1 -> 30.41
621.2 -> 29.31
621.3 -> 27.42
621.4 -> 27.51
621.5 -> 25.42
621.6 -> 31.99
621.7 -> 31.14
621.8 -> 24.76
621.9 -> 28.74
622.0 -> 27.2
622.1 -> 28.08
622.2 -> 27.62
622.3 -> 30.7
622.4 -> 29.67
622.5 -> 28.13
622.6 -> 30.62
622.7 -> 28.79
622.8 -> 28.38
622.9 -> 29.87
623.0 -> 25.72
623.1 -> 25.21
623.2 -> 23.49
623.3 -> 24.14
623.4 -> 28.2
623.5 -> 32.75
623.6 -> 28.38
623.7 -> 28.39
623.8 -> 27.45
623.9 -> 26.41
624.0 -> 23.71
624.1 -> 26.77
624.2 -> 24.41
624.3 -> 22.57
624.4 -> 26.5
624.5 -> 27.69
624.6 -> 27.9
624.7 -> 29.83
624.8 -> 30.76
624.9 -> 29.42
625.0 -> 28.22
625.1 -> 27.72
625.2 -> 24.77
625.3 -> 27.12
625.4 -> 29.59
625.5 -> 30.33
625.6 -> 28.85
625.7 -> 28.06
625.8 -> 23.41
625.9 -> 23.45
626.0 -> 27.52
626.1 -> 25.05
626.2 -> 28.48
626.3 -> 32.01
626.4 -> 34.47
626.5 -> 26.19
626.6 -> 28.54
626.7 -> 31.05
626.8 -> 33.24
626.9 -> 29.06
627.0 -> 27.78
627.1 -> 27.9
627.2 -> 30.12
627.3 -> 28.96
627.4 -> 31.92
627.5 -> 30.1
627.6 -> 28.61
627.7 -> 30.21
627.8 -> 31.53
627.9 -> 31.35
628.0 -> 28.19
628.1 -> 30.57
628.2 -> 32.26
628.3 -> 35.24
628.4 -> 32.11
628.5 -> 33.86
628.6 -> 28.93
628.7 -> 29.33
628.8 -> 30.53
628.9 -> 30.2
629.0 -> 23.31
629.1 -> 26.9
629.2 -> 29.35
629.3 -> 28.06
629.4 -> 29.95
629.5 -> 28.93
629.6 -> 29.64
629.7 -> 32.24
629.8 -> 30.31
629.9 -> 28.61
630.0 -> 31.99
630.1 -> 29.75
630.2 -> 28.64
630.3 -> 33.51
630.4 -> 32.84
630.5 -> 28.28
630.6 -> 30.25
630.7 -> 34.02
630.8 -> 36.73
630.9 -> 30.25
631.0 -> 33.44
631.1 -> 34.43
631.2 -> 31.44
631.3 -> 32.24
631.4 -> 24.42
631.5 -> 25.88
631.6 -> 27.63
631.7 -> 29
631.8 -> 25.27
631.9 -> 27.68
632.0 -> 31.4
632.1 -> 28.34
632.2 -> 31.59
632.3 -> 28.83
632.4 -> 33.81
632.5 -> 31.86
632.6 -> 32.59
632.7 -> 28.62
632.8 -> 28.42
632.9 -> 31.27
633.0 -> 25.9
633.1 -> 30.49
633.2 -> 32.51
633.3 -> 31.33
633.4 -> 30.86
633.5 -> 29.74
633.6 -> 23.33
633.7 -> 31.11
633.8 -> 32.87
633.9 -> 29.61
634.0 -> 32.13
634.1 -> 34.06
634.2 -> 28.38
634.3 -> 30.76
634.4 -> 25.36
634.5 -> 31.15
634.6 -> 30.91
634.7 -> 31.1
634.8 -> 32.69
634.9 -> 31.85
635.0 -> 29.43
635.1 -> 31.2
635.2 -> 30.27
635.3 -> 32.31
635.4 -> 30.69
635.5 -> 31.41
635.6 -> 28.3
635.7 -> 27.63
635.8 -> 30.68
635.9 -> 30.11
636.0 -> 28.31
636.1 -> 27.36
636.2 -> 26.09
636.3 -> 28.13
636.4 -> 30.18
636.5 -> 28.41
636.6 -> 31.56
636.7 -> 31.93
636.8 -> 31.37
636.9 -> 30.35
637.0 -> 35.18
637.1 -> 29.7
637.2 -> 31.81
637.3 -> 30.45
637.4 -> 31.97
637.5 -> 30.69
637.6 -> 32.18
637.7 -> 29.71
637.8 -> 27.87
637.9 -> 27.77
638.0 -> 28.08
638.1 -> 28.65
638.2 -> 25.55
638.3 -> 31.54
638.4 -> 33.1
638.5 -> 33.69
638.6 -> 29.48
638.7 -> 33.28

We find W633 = 0.13 nm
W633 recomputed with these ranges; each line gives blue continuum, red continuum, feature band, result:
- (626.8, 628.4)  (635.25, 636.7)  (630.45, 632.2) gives -0.006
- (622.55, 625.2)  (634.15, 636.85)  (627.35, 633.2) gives -0.300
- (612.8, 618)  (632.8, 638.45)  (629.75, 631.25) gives -0.096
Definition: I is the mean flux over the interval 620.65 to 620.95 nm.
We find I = 31.3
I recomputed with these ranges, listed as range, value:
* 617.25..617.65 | 27.9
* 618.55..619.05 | 28.7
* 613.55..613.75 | 27.5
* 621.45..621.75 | 29.5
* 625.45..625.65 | 29.6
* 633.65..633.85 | 32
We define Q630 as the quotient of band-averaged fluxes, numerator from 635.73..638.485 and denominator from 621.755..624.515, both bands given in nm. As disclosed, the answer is 1.10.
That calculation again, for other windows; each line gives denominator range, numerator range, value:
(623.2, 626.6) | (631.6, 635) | 1.09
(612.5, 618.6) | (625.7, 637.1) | 1.03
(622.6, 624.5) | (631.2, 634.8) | 1.11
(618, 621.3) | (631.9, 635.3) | 0.99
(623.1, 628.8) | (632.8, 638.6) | 1.05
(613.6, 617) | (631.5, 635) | 1.09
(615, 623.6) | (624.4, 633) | 1.03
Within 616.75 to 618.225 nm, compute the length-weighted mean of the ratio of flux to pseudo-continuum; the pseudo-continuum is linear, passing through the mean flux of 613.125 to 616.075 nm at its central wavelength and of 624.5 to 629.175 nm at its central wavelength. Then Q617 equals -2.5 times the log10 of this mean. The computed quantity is 0.03 mag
